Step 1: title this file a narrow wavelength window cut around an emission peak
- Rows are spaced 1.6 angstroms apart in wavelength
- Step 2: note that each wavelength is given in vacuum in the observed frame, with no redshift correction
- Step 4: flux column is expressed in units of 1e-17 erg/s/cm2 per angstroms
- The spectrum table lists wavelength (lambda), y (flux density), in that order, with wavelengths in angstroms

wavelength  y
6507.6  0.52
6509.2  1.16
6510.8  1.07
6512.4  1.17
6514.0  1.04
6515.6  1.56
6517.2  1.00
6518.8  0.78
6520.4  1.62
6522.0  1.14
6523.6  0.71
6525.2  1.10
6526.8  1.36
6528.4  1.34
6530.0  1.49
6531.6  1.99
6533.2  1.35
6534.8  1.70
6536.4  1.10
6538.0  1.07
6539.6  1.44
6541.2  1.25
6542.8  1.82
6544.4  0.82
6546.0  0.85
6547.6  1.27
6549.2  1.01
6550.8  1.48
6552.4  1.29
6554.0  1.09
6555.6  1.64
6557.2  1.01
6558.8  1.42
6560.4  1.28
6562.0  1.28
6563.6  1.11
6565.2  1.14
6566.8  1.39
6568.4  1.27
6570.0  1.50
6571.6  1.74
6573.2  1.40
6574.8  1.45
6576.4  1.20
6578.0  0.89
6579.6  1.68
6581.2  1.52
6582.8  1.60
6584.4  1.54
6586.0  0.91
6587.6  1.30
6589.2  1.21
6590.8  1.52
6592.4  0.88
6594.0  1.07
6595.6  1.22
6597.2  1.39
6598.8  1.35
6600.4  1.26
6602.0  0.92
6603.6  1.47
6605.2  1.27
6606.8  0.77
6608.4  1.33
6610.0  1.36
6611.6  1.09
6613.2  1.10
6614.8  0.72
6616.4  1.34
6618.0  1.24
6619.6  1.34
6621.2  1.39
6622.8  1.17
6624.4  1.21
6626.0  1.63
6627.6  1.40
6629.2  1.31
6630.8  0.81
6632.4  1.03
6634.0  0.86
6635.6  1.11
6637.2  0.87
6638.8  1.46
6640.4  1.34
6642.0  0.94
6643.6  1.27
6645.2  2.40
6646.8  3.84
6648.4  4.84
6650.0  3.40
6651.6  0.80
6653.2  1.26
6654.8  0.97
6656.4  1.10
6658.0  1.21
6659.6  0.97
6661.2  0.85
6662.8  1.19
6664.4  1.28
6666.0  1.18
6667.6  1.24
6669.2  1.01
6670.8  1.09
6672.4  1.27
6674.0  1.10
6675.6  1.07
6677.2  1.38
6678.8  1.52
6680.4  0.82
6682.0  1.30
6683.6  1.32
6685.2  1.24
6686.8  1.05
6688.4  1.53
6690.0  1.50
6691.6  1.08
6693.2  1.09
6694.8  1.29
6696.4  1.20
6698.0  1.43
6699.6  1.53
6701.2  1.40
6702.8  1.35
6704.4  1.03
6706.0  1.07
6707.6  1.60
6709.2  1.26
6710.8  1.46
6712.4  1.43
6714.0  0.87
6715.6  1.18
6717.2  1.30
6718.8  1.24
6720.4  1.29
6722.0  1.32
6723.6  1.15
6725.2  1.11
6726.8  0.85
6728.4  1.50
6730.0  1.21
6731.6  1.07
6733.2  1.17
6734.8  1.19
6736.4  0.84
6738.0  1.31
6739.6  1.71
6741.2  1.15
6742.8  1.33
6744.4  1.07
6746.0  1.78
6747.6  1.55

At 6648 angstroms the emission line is H-beta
